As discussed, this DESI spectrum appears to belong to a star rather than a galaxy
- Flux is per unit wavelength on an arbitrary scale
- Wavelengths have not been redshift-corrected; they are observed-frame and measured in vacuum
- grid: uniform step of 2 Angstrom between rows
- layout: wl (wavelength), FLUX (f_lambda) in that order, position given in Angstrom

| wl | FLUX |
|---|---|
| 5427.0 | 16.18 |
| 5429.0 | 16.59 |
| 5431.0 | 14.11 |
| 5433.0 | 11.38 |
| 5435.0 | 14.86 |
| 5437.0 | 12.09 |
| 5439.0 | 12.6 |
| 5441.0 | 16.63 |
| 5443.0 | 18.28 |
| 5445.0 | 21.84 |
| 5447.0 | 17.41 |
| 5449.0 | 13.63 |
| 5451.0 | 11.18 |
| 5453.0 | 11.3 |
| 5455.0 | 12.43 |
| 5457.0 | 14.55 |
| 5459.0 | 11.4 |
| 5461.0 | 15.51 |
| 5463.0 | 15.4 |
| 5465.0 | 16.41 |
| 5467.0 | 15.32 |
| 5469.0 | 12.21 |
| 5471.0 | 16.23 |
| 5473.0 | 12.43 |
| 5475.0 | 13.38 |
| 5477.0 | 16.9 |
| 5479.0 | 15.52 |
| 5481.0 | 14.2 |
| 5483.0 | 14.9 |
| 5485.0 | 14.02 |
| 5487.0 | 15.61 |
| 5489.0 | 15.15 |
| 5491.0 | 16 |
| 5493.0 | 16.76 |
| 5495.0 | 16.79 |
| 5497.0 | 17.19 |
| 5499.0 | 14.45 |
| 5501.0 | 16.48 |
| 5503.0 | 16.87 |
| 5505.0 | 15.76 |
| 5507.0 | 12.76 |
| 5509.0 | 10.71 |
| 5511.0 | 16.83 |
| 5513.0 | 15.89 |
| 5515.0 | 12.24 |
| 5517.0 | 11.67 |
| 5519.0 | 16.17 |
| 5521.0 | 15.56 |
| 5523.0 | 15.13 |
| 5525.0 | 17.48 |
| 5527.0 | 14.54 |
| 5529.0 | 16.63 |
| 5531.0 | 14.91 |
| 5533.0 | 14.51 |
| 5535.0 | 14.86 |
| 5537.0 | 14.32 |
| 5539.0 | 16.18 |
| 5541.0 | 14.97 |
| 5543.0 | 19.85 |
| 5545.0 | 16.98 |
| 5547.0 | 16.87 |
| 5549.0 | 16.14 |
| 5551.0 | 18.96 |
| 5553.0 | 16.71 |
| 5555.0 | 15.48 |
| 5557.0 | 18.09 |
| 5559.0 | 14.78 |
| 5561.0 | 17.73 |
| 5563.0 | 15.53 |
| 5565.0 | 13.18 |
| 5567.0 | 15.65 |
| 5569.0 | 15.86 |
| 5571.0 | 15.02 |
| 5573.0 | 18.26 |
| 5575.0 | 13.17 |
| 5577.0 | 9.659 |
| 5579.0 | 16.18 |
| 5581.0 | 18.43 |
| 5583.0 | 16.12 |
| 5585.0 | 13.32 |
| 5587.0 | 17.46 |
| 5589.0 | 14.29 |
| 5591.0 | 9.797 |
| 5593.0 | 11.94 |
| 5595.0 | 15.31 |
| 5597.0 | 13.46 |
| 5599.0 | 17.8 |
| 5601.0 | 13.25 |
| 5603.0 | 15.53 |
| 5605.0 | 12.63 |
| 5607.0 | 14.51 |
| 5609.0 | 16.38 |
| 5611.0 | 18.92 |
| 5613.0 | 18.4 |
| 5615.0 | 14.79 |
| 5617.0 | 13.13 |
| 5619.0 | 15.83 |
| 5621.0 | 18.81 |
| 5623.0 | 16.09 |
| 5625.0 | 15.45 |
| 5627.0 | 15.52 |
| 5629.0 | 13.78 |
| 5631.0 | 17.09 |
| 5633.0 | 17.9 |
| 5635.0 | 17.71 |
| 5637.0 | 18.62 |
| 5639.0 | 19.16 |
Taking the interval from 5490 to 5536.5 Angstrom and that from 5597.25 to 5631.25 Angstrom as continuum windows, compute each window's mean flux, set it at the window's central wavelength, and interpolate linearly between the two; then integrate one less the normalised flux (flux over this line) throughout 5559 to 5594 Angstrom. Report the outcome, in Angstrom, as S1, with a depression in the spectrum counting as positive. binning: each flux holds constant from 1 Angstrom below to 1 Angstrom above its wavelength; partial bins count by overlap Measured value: 1.6 Angstrom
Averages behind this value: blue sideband 15.2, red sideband 15.7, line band 14.8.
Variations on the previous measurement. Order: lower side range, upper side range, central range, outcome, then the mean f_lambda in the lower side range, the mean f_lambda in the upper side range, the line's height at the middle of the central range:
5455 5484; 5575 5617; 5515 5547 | -1.9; 14.5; 14.8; 14.7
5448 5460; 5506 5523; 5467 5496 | -4.1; 12.4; 14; 13.2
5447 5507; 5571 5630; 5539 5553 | -2.1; 14.8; 15.1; 15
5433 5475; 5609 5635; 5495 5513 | -0.3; 14.5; 16.4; 15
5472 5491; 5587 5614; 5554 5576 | -1.3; 14.7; 14.9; 14.8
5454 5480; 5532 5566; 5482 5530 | 0.1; 14.4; 16.2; 15.3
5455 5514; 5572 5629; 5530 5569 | -2.6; 15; 15.1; 15.1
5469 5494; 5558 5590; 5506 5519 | 1.3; 15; 15.3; 15.1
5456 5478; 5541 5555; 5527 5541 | 1.3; 14.5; 17.2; 16.8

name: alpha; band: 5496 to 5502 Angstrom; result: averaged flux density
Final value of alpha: 16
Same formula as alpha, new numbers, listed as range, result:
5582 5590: 15.3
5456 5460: 13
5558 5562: 16.3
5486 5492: 15.6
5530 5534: 14.7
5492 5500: 16.3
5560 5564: 16.6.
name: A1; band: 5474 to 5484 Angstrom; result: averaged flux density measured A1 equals 15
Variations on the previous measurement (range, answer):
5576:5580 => 12.9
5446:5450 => 15.5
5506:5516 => 13.7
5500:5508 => 15.5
